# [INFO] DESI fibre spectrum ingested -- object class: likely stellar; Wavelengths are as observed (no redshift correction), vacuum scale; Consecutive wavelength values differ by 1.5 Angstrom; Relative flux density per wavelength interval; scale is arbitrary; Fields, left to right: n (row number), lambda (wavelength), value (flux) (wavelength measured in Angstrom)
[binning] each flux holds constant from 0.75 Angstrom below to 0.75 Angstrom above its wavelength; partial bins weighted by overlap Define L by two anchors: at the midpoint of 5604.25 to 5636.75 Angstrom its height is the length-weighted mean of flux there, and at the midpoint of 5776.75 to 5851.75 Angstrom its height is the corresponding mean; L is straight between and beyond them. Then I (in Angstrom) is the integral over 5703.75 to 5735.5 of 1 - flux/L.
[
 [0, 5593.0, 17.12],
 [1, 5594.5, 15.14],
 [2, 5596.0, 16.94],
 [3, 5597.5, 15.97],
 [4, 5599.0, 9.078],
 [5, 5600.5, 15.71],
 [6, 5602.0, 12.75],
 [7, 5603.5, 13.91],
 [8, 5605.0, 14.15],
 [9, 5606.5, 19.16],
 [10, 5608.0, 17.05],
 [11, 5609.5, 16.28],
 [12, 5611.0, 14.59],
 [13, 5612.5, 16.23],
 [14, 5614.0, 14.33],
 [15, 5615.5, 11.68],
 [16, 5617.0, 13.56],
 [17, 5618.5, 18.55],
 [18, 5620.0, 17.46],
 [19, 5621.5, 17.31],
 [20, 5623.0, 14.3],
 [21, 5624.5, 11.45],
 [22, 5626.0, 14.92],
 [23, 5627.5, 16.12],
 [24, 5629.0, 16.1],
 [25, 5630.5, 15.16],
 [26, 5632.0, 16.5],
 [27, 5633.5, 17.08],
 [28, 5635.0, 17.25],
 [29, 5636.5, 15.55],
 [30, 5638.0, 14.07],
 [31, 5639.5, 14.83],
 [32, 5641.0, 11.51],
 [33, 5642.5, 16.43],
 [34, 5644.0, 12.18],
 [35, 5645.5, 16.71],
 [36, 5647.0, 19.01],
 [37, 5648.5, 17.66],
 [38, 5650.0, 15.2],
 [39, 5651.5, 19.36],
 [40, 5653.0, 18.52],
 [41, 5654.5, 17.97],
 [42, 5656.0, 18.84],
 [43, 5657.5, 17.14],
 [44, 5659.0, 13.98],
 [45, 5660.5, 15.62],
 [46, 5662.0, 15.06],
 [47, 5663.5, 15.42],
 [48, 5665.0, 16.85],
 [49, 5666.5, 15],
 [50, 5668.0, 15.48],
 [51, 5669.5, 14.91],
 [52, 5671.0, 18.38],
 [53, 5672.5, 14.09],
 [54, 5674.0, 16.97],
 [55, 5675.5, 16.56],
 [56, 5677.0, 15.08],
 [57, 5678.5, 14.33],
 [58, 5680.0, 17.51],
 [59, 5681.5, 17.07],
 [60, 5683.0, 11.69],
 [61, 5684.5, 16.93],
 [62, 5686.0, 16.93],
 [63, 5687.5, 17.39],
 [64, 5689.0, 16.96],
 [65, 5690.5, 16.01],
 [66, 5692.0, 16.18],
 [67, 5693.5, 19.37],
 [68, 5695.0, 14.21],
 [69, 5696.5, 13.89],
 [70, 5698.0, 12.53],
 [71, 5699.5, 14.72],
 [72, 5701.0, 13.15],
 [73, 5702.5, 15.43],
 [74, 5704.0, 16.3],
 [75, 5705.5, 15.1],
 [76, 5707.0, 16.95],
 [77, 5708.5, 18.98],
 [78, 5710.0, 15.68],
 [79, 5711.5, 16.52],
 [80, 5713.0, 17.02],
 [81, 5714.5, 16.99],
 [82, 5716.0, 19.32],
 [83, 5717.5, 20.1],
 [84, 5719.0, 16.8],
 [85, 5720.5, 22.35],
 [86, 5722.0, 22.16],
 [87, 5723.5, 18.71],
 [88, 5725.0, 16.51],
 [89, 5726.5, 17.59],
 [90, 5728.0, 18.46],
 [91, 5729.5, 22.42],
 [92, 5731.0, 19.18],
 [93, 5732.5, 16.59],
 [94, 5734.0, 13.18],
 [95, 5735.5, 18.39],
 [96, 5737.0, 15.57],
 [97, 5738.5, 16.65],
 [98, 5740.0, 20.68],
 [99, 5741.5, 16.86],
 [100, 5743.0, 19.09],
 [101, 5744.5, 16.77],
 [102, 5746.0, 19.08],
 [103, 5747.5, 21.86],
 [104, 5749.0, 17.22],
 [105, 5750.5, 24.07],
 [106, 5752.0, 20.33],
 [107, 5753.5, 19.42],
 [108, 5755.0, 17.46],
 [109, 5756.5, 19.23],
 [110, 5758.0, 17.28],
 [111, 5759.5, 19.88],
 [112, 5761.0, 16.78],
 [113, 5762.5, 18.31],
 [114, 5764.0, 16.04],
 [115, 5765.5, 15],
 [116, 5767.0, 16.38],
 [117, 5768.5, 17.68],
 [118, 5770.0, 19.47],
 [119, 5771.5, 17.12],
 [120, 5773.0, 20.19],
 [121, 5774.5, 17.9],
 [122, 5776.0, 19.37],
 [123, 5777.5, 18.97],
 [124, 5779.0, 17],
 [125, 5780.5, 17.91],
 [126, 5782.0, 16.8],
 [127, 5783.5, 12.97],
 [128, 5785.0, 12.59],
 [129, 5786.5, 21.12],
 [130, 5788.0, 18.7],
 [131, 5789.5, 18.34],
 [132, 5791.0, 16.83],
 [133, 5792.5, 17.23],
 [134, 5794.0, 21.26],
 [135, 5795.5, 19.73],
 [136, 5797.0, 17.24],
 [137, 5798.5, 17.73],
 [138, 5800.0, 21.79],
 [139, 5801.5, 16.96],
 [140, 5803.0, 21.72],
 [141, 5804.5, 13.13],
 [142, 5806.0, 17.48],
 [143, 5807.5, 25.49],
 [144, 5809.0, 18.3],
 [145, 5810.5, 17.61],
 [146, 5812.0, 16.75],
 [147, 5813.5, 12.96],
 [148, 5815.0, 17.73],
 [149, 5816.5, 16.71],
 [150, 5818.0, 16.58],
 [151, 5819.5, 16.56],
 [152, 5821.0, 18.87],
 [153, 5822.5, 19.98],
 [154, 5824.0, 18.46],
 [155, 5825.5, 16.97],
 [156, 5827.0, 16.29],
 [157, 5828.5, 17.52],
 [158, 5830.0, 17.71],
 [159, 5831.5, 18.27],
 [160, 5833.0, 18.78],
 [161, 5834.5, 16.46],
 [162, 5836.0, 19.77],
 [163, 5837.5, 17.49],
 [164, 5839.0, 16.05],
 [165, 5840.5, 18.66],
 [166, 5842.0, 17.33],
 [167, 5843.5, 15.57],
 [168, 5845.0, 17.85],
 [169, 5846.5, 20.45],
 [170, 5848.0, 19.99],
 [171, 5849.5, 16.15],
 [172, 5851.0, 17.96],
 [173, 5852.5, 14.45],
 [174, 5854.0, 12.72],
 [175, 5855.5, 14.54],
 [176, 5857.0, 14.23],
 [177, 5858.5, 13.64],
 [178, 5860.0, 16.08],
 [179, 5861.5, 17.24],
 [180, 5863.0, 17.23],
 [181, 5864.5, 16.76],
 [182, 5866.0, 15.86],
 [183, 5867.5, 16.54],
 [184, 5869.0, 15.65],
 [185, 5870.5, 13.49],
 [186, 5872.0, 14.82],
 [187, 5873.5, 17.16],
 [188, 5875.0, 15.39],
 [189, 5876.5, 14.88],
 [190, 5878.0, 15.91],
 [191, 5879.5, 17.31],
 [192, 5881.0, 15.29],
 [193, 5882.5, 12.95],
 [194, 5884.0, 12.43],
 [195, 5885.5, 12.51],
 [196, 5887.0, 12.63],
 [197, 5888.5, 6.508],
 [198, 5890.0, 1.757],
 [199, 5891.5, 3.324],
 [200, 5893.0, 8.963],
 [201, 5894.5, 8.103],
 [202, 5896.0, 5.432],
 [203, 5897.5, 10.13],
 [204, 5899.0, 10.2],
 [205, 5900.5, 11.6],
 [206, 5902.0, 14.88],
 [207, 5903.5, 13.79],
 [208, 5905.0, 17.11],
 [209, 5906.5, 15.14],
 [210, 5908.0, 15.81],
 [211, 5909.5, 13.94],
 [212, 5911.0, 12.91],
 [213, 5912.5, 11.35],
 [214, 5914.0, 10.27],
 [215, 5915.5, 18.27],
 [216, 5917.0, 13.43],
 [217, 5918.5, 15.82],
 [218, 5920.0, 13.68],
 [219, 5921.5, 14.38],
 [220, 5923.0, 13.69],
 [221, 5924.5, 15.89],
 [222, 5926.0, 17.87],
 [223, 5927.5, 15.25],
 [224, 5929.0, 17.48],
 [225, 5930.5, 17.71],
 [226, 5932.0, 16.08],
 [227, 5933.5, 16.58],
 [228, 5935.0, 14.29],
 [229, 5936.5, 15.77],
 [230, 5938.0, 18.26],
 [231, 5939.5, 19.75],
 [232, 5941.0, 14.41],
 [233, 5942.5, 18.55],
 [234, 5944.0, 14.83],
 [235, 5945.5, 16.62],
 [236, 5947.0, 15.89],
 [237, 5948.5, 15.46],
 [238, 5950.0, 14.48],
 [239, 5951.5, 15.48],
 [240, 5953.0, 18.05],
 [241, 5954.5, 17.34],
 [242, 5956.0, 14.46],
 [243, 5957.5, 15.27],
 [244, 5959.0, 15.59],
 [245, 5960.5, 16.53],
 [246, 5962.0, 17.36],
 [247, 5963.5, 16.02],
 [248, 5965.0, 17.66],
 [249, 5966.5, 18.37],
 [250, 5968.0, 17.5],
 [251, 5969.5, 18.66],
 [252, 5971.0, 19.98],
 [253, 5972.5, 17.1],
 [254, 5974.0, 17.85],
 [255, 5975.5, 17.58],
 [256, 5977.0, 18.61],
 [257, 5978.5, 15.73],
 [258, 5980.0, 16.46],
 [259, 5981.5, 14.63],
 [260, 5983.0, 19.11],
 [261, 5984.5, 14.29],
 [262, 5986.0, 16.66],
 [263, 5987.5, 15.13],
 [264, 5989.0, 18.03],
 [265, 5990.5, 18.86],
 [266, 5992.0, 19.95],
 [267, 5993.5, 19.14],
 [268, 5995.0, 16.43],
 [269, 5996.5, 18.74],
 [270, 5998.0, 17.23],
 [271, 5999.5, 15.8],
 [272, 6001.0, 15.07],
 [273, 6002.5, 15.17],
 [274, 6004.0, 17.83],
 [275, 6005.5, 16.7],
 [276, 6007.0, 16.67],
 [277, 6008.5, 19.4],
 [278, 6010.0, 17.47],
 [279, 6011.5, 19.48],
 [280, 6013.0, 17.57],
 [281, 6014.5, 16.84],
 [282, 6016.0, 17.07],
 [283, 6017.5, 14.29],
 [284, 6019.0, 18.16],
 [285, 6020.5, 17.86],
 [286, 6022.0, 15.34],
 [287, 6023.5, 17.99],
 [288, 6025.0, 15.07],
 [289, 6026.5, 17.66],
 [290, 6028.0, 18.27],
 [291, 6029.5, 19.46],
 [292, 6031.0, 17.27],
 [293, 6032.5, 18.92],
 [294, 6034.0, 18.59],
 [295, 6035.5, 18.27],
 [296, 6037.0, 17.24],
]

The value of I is -2.3 Angstrom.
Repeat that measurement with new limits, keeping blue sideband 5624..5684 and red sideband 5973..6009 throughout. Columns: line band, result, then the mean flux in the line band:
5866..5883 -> 1.2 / 15.5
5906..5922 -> 2.6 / 14.1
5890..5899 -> 5.2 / 6.99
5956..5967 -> 0.3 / 16.5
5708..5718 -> -1.0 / 17.7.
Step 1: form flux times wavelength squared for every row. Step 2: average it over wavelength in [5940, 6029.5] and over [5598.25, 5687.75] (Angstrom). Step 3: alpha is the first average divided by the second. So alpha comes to 1.22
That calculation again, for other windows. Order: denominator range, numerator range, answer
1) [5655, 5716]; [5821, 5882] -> 1.11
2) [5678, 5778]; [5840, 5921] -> 0.84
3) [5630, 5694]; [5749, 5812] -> 1.18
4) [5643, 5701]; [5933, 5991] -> 1.15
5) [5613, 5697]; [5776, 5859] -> 1.17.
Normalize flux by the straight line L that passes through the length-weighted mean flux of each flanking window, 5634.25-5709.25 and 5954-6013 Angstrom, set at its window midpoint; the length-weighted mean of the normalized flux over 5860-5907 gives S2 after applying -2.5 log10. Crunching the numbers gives 0.28 mag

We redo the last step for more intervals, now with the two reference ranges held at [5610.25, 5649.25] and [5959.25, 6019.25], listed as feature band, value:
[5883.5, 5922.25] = 0.39 mag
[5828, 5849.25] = -0.09 mag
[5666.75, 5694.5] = -0.03 mag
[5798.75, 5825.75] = -0.11 mag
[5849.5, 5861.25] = 0.11 mag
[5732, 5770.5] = -0.13 mag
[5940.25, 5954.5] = 0.07 mag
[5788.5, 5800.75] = -0.16 mag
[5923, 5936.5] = 0.05 mag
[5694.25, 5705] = 0.10 mag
